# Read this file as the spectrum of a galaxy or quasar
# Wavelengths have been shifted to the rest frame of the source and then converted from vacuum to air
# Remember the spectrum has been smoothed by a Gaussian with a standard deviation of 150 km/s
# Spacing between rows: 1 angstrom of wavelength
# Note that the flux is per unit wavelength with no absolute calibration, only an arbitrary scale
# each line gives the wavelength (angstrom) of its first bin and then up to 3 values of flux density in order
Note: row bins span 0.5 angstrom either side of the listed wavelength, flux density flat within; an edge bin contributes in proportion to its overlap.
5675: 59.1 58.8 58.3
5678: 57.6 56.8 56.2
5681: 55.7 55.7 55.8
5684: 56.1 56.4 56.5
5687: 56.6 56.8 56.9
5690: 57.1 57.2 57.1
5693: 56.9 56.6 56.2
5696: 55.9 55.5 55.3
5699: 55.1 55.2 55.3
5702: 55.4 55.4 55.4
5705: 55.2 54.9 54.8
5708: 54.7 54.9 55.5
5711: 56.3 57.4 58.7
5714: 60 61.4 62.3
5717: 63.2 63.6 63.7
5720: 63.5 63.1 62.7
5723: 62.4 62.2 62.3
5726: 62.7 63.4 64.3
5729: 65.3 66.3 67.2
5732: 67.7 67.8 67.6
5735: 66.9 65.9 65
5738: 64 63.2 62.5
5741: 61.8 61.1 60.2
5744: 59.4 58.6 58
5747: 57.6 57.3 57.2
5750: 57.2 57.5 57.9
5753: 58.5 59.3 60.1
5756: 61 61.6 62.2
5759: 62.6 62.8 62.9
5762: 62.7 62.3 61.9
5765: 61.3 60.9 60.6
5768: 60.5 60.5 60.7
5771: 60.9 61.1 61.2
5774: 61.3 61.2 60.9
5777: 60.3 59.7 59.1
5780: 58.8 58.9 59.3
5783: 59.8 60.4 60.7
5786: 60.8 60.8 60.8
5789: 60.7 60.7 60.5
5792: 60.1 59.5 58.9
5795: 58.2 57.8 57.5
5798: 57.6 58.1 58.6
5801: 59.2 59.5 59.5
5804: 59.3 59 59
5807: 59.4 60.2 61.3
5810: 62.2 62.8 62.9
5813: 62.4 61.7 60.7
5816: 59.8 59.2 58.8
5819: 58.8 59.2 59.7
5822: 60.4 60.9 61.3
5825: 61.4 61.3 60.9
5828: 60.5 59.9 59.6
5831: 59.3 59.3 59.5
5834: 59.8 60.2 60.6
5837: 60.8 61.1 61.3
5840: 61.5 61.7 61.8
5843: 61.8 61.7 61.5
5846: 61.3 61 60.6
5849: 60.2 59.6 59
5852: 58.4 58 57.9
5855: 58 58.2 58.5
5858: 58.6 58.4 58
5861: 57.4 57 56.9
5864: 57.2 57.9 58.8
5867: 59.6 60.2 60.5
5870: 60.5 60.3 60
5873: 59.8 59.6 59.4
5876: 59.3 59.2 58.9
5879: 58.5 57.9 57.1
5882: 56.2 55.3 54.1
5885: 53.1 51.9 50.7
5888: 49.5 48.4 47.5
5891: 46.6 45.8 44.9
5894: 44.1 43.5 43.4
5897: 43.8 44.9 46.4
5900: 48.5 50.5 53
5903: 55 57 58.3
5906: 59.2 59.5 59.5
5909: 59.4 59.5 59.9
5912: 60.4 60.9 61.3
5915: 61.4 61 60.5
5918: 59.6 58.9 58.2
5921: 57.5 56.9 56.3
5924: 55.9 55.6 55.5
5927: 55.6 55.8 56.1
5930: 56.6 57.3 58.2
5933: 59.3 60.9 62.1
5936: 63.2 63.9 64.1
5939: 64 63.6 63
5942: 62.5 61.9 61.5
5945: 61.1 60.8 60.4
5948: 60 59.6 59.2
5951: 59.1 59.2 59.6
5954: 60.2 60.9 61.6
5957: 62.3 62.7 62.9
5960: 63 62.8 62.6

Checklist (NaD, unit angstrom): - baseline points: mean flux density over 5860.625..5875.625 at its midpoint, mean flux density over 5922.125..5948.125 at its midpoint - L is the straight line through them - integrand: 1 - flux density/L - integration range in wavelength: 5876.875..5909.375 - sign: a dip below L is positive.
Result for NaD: 4.0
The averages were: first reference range 59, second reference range 59.8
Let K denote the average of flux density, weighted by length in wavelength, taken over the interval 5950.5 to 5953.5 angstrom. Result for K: 59.3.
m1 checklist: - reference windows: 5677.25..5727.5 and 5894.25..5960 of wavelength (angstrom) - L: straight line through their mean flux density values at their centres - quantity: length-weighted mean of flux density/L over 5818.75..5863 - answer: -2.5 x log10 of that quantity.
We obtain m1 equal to -0.03 mag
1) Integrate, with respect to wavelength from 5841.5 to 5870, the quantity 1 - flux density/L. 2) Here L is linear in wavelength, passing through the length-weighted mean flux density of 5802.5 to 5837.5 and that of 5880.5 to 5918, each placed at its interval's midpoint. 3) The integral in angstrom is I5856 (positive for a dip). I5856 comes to -1.02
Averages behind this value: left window 60.3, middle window 59.2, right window 53.4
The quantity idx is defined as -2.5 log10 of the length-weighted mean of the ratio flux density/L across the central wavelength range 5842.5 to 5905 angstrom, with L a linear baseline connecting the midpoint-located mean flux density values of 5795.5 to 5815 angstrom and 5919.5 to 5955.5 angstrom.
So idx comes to 0.080 mag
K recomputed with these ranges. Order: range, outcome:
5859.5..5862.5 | 57.5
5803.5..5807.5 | 59.2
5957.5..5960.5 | 62.9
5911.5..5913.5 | 60.6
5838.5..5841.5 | 61.5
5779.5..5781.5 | 58.8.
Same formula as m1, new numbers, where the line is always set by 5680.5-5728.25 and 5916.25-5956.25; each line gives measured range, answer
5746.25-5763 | -0.03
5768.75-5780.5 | -0.04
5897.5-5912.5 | 0.08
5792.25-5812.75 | -0.02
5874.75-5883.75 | 0.03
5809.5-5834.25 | -0.03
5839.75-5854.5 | -0.02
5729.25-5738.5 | -0.14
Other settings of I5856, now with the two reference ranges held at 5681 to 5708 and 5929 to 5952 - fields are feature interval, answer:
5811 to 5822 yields -0.39 angstrom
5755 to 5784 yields -1.77 angstrom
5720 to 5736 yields -2.31 angstrom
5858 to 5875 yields 0.14 angstrom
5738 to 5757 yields -0.84 angstrom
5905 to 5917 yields 0.03 angstrom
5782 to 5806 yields -0.63 angstrom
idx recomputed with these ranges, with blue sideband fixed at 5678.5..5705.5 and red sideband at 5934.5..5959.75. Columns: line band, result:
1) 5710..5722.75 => -0.08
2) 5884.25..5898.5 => 0.27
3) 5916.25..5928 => 0.07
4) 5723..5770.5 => -0.09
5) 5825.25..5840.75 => -0.02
